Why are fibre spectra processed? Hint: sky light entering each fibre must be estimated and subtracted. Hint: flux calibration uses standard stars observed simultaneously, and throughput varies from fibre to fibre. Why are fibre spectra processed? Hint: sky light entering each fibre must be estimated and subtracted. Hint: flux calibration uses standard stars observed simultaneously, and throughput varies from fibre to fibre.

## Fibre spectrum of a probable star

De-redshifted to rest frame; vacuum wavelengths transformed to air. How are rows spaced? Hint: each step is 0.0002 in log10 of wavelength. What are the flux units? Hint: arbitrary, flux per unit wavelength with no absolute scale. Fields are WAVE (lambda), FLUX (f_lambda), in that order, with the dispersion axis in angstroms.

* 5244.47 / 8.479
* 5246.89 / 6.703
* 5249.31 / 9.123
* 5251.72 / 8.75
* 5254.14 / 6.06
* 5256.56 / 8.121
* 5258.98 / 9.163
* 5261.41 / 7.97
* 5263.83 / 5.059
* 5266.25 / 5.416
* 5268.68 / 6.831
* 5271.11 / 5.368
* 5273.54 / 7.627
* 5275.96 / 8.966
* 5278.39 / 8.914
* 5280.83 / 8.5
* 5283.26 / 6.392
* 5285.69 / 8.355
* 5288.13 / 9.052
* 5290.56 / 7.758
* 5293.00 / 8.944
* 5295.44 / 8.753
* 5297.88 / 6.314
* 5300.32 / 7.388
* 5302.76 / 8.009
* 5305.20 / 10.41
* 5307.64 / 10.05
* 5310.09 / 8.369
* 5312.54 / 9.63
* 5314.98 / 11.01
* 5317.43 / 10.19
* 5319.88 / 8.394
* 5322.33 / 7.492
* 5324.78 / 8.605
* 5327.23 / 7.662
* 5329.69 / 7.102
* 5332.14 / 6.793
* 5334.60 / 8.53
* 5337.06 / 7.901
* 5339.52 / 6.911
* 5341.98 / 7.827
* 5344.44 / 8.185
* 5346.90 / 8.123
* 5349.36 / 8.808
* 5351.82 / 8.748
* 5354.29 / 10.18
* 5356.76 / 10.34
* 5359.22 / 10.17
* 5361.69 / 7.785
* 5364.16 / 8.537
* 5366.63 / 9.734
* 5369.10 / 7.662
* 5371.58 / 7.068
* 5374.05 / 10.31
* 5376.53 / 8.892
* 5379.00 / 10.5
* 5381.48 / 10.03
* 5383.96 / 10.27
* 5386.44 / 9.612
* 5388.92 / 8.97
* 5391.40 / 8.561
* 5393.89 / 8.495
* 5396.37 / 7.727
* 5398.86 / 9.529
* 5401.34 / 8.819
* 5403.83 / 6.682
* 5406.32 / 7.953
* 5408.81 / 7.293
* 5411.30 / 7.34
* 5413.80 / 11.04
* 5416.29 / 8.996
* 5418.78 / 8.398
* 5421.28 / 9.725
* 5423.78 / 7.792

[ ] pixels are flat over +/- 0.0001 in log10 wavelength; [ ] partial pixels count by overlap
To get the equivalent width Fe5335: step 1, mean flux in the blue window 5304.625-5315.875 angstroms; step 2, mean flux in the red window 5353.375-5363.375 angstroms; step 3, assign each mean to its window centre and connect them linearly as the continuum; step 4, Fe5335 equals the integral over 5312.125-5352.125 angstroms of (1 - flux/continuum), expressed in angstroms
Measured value 5.76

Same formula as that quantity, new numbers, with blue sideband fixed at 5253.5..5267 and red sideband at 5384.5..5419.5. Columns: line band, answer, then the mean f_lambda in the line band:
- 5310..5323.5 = -2.82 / 9.26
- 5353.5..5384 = -4.02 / 9.3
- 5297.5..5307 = -1.01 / 8.31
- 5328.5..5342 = 0.64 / 7.48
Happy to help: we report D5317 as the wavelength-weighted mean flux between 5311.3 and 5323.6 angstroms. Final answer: 9.34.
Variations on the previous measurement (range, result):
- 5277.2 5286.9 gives 8.04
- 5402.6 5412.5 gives 7.32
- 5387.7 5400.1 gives 8.66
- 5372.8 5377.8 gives 9.61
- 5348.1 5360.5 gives 9.64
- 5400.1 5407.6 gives 7.82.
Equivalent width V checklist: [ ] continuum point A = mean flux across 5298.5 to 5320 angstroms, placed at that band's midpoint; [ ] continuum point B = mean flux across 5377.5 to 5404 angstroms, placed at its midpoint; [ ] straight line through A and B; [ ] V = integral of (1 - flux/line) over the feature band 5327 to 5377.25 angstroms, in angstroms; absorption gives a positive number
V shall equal 3.9 angstroms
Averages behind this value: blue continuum 9.24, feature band 8.45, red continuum 9.11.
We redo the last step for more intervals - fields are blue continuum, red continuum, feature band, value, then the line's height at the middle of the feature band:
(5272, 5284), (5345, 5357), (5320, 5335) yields 1.81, 8.76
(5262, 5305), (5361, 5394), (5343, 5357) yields -0.51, 8.63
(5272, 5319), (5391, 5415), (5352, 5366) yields -1.51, 8.46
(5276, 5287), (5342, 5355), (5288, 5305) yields 0.31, 8.26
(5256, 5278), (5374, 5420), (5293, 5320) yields -4.40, 7.72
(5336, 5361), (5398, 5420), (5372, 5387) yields -2.15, 8.57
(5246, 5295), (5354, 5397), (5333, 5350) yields 1.35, 8.68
